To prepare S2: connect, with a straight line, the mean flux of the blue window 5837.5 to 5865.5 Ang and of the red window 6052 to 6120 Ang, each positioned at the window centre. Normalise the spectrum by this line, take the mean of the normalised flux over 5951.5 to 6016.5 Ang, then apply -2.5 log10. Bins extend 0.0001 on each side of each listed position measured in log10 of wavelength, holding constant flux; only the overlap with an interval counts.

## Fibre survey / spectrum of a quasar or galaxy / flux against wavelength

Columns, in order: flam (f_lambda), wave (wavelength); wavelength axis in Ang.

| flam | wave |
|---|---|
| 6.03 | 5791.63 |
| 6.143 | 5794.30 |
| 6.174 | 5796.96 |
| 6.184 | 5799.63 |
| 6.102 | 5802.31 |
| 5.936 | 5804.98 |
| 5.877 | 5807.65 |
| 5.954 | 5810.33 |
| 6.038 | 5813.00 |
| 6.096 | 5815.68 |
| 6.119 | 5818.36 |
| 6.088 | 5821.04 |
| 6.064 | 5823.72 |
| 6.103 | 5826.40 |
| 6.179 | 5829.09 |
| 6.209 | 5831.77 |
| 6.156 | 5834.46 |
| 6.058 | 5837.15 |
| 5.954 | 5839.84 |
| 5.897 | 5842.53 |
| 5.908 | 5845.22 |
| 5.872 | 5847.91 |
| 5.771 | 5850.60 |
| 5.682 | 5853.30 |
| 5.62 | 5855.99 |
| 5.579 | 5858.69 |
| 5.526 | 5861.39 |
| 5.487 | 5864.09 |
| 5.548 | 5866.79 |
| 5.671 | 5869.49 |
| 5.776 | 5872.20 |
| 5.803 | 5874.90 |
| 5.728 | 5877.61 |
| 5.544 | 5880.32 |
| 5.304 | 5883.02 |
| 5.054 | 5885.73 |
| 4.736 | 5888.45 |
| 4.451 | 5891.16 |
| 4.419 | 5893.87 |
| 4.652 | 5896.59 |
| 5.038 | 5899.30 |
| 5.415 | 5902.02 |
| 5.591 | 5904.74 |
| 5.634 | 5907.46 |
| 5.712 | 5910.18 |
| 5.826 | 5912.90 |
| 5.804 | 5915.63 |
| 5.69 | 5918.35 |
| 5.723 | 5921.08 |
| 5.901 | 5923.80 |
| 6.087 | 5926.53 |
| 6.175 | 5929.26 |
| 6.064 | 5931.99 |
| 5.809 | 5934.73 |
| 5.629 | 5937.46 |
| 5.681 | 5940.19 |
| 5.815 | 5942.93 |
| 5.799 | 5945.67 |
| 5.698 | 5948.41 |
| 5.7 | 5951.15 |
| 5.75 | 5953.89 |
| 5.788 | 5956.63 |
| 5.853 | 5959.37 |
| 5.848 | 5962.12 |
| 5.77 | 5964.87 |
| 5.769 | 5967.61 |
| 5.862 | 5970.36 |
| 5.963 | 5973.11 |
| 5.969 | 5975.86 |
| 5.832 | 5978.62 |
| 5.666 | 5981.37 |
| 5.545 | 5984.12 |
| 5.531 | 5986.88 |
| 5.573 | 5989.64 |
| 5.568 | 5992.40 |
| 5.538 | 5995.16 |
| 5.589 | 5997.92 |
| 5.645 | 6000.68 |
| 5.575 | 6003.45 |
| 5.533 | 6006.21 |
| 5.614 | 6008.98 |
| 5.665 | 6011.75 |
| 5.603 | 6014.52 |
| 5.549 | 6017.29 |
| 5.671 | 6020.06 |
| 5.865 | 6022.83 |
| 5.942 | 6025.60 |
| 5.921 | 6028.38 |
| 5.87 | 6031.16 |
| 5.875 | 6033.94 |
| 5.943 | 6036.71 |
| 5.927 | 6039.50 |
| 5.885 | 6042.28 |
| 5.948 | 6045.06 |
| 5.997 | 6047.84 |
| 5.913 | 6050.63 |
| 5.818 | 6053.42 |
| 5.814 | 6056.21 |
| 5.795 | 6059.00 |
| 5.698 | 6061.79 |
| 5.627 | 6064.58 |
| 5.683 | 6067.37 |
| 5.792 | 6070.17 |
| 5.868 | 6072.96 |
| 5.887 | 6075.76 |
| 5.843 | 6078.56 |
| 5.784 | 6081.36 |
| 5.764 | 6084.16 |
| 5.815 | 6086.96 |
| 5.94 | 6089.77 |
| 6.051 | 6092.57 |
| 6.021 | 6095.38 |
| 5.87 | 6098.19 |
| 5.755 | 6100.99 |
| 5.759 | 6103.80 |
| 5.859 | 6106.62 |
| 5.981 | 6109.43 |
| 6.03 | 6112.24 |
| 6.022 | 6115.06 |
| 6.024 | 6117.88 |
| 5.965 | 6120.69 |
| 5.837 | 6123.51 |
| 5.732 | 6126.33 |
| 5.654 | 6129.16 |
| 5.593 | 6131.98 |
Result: 0.02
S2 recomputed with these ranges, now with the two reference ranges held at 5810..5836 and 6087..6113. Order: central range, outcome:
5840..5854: 0.045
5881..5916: 0.166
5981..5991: 0.079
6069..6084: 0.018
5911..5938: 0.029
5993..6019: 0.073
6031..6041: 0.009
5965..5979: 0.023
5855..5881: 0.083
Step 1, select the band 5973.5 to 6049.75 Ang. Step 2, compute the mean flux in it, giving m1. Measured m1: 5.74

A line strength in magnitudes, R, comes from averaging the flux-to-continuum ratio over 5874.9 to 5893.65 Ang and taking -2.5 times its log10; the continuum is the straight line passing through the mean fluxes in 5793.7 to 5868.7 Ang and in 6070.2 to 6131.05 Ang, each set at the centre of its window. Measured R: 0.15 mag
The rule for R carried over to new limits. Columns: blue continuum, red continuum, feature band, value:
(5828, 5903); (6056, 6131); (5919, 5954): -0.04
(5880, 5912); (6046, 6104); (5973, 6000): -0.03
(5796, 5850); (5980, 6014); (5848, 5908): 0.10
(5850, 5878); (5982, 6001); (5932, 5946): -0.03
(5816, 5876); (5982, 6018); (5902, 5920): 0.01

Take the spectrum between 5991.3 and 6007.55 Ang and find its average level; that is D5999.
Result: 5.58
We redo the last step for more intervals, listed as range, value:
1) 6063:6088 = 5.79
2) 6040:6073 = 5.82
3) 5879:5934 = 5.45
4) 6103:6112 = 5.89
